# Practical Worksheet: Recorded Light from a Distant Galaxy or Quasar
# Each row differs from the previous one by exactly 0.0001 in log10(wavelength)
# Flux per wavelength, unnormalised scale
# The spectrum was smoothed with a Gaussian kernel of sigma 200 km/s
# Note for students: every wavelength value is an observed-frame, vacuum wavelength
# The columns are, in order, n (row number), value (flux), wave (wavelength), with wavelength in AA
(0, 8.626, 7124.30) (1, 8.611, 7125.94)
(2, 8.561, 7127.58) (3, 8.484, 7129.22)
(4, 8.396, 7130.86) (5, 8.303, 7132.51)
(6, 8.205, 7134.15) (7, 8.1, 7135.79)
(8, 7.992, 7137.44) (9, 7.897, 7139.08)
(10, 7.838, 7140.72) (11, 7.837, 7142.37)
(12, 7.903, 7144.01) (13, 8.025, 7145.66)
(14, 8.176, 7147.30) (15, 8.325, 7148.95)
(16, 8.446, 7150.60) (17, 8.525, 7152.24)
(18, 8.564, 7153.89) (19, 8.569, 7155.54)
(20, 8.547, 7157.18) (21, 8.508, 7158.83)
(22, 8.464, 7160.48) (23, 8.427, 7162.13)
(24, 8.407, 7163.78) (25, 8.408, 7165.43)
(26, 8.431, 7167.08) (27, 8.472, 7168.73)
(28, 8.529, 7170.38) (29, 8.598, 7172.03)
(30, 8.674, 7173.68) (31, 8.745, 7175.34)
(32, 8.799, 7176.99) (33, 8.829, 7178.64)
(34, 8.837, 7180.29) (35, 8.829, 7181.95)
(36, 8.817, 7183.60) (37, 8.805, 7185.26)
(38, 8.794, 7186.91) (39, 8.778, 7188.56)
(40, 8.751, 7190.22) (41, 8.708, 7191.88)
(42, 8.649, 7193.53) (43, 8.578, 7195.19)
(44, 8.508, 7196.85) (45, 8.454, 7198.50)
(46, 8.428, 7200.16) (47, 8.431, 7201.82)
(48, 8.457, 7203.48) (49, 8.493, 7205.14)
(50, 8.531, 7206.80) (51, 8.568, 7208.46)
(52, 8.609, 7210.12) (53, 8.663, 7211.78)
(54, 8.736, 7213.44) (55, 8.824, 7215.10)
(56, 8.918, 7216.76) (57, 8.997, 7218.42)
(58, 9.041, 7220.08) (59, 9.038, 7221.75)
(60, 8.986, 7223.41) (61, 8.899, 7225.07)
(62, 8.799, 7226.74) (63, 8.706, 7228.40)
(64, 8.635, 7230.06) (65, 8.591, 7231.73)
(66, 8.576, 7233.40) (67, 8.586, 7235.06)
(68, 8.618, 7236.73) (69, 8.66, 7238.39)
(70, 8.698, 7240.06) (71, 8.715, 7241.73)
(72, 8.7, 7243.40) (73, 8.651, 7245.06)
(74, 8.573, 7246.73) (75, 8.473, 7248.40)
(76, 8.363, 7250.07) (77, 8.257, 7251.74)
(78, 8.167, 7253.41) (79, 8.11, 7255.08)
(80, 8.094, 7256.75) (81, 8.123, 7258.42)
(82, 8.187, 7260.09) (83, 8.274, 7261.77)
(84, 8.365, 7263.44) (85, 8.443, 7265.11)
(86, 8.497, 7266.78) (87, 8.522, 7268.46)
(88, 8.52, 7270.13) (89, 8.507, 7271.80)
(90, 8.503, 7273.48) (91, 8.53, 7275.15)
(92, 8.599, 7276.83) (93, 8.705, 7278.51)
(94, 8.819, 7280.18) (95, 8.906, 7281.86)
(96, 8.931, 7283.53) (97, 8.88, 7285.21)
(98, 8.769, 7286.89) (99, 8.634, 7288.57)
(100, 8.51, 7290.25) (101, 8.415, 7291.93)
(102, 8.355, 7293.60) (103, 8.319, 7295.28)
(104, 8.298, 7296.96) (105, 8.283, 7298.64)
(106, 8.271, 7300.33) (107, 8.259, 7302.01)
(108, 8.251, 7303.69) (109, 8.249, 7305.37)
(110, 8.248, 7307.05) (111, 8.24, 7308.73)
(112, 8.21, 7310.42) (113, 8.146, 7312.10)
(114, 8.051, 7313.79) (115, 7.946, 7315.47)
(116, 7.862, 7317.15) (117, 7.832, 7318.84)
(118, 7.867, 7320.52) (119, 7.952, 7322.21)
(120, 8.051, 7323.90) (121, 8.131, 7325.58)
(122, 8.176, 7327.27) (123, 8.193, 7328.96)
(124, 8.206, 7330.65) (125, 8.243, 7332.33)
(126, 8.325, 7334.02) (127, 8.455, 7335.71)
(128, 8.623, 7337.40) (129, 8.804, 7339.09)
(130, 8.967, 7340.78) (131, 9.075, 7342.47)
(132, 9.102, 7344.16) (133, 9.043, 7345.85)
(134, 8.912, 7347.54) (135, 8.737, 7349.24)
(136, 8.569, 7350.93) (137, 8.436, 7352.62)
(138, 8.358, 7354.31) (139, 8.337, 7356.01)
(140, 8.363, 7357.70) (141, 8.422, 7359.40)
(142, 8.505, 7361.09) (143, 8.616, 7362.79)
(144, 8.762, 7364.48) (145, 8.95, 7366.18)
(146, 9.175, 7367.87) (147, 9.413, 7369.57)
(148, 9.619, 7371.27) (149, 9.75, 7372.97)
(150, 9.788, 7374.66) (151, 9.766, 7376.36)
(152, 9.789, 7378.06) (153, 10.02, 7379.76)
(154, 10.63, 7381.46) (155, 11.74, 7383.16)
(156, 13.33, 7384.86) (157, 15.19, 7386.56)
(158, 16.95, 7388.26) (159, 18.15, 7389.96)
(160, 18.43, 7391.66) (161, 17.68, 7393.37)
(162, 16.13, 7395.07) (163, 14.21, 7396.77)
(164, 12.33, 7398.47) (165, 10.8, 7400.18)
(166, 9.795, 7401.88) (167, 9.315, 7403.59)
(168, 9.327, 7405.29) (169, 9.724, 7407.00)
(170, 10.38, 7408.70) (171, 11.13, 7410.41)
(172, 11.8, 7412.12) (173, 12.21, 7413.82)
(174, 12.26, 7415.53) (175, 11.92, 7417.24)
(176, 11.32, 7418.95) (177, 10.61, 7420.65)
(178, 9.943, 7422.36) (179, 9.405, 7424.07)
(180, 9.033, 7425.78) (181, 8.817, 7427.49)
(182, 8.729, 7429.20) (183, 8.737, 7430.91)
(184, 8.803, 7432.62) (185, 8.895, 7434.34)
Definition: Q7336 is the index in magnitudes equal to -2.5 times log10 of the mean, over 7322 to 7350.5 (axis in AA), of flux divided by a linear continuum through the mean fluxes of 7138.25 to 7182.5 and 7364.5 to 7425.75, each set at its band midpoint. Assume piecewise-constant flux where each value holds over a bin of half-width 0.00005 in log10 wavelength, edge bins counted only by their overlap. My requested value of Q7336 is 0.26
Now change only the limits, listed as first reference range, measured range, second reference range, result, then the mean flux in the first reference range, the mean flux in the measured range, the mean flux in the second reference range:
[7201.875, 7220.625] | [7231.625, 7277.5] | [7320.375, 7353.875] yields 0.02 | 8.7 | 8.46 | 8.51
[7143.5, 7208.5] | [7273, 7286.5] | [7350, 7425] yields 0.12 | 8.55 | 8.74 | 11.1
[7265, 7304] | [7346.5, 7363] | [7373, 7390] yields 0.29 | 8.54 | 8.52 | 12.1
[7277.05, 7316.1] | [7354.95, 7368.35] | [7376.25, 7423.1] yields 0.26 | 8.43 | 8.62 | 12.4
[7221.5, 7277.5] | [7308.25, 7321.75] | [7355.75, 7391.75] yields 0.22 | 8.52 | 8.01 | 10.9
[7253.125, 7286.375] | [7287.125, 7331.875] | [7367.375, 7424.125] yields 0.16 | 8.49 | 8.2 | 11.9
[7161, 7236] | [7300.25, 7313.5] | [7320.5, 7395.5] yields 0.17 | 8.67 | 8.22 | 10.1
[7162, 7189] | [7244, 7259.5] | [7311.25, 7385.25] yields 0.05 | 8.66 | 8.32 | 8.86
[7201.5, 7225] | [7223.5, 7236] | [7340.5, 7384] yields 0.01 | 8.75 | 8.7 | 9.19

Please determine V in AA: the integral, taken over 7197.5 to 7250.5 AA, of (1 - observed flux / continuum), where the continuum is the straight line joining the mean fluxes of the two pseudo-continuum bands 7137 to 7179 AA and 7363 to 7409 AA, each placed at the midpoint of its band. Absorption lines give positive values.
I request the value 3.9 AA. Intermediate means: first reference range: 8.38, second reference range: 11.8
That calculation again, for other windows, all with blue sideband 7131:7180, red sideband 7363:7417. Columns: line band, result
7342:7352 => 2.0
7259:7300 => 6.6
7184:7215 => 1.4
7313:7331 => 4.6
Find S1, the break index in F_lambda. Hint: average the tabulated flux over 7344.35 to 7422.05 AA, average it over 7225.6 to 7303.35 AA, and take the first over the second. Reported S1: 1.29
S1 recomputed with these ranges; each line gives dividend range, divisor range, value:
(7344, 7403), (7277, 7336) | 1.32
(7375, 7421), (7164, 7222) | 1.43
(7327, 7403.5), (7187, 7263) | 1.21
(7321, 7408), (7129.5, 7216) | 1.20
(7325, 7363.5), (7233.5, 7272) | 1.01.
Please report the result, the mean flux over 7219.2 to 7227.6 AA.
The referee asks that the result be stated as 8.95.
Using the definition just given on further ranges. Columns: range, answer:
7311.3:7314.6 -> 8.08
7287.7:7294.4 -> 8.49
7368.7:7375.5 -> 9.64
